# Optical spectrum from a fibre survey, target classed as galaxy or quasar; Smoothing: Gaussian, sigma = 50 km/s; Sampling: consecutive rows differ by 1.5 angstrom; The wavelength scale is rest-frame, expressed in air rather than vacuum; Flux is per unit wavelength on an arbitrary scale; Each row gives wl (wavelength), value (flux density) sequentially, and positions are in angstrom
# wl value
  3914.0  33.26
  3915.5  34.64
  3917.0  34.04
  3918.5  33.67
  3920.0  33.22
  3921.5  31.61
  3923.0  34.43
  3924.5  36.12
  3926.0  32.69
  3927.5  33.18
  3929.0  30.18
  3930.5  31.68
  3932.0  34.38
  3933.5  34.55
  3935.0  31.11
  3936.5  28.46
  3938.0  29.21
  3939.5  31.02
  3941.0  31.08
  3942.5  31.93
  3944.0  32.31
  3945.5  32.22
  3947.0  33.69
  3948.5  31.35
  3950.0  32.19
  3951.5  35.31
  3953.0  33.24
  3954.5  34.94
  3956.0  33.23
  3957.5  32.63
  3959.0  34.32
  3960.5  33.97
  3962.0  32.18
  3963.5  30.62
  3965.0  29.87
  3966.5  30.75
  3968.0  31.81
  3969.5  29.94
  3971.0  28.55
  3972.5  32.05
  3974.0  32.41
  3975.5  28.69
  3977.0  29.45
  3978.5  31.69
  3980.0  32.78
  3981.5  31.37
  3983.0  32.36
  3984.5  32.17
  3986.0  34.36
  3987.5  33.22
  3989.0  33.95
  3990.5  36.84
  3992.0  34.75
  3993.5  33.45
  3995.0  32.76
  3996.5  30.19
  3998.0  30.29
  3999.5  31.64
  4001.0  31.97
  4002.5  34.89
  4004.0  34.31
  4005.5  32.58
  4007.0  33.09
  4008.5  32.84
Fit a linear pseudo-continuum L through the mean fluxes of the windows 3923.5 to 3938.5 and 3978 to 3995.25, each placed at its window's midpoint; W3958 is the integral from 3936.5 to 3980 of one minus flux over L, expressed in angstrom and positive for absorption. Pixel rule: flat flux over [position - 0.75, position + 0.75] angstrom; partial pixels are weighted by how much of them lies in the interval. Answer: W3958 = 1.3 angstrom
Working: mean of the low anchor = 32.2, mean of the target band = 31.8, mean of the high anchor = 33.3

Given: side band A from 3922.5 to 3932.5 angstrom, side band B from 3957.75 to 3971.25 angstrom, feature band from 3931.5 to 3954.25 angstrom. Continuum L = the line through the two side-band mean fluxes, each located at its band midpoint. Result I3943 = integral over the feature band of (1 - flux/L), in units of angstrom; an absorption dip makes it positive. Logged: 0.2 angstrom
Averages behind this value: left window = 33.2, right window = 31.5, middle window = 32.2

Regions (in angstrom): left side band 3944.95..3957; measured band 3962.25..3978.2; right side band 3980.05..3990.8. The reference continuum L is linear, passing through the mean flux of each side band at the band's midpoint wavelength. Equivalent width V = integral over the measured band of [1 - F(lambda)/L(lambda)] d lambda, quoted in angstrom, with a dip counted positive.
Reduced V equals 1.33 angstrom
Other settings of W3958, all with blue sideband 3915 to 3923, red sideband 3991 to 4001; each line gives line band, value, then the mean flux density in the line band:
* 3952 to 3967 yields 0.09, 32.7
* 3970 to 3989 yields 0.51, 31.7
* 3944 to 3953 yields 0.03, 32.9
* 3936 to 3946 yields 0.67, 30.9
